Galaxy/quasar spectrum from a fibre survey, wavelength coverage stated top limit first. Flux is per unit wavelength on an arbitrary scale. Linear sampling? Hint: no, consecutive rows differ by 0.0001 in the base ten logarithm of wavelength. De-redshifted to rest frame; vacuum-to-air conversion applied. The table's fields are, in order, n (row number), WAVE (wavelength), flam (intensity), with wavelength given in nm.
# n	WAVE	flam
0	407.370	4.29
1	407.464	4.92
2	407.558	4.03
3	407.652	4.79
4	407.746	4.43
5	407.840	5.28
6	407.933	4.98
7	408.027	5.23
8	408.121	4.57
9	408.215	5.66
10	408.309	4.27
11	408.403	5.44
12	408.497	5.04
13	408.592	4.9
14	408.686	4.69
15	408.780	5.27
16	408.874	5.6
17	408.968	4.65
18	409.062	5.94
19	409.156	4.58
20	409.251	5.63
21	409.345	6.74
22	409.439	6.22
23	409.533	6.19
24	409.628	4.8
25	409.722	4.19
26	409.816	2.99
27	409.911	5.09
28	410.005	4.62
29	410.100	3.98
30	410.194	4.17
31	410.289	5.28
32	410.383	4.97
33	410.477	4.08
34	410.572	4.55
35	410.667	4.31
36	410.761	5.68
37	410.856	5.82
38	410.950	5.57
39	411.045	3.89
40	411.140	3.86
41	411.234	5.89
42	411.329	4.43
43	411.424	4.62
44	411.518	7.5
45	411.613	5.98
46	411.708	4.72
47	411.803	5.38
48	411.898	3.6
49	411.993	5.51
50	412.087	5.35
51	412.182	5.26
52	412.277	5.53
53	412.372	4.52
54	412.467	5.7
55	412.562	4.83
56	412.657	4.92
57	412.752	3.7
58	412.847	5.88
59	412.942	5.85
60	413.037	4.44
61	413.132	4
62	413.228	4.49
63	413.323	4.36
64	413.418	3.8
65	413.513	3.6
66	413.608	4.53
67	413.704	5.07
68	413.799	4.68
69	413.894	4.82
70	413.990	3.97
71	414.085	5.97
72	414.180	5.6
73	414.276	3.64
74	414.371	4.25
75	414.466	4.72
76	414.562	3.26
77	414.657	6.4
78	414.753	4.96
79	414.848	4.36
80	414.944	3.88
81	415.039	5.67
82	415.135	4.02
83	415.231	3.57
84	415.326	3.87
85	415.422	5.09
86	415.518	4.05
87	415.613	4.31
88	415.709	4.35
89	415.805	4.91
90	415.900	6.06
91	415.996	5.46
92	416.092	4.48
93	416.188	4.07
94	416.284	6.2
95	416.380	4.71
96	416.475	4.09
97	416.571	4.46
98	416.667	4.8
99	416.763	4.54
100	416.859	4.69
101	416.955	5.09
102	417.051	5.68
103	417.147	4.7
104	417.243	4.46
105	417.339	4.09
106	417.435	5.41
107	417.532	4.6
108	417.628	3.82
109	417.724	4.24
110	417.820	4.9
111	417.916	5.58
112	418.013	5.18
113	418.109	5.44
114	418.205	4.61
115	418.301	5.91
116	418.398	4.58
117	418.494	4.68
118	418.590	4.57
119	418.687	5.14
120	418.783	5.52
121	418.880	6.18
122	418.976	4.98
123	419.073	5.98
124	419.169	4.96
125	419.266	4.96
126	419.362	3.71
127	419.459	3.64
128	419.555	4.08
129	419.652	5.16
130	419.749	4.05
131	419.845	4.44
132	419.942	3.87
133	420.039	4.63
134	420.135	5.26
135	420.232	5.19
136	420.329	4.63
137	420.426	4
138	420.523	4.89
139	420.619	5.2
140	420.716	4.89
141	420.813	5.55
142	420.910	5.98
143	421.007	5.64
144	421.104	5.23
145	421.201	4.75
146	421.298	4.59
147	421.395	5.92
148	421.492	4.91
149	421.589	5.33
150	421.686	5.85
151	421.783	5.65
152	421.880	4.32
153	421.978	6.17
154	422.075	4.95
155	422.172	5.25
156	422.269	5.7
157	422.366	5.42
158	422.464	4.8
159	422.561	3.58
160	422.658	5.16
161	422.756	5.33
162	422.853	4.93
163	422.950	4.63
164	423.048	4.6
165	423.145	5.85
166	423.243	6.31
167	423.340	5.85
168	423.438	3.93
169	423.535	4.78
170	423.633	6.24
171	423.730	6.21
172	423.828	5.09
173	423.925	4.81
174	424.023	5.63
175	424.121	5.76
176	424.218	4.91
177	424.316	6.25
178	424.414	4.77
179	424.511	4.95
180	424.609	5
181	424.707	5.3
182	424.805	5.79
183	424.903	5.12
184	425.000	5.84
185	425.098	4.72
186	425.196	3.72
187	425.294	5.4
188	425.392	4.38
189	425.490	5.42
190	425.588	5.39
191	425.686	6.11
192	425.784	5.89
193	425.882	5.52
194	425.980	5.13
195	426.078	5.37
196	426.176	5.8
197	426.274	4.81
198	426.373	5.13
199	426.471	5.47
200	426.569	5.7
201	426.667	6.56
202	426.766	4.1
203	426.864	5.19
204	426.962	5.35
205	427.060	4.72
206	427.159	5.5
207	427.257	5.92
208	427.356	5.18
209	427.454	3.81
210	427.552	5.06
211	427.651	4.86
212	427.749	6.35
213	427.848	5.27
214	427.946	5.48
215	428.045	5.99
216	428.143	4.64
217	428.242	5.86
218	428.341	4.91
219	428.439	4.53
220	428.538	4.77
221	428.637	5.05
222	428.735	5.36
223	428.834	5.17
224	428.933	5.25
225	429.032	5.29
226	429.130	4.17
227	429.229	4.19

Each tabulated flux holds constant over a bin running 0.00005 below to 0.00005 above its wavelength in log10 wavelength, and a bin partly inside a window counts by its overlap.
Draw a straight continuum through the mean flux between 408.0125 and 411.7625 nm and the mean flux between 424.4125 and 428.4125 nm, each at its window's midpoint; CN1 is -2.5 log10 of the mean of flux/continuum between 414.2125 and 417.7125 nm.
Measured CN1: 0.11 mag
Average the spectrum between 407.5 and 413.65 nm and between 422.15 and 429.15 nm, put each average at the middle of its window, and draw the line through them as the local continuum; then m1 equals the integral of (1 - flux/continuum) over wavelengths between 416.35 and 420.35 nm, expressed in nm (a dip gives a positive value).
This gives 0.23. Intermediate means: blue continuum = 4.93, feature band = 4.79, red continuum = 5.23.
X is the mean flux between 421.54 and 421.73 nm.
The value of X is 5.59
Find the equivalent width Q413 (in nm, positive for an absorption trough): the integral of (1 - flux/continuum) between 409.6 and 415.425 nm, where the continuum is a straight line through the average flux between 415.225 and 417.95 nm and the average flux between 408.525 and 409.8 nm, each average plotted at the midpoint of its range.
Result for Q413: 0.33 nm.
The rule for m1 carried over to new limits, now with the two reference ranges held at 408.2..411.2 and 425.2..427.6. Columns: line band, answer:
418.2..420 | 0.12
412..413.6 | 0.07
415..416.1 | 0.09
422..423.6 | 0.03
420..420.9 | 0.03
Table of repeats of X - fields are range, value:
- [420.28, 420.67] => 4.68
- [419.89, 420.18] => 4.58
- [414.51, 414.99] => 4.57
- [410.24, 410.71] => 4.63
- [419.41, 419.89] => 4.27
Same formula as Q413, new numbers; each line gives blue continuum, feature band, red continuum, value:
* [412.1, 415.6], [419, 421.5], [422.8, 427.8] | 0.08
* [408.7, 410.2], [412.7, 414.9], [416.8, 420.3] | 0.14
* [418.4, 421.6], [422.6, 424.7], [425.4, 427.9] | -0.06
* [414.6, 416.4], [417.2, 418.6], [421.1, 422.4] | 0.04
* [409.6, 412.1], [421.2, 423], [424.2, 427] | 0.02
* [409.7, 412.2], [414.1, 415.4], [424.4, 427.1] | 0.11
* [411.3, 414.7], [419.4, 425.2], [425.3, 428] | 0.09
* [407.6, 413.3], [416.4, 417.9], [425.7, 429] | 0.13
